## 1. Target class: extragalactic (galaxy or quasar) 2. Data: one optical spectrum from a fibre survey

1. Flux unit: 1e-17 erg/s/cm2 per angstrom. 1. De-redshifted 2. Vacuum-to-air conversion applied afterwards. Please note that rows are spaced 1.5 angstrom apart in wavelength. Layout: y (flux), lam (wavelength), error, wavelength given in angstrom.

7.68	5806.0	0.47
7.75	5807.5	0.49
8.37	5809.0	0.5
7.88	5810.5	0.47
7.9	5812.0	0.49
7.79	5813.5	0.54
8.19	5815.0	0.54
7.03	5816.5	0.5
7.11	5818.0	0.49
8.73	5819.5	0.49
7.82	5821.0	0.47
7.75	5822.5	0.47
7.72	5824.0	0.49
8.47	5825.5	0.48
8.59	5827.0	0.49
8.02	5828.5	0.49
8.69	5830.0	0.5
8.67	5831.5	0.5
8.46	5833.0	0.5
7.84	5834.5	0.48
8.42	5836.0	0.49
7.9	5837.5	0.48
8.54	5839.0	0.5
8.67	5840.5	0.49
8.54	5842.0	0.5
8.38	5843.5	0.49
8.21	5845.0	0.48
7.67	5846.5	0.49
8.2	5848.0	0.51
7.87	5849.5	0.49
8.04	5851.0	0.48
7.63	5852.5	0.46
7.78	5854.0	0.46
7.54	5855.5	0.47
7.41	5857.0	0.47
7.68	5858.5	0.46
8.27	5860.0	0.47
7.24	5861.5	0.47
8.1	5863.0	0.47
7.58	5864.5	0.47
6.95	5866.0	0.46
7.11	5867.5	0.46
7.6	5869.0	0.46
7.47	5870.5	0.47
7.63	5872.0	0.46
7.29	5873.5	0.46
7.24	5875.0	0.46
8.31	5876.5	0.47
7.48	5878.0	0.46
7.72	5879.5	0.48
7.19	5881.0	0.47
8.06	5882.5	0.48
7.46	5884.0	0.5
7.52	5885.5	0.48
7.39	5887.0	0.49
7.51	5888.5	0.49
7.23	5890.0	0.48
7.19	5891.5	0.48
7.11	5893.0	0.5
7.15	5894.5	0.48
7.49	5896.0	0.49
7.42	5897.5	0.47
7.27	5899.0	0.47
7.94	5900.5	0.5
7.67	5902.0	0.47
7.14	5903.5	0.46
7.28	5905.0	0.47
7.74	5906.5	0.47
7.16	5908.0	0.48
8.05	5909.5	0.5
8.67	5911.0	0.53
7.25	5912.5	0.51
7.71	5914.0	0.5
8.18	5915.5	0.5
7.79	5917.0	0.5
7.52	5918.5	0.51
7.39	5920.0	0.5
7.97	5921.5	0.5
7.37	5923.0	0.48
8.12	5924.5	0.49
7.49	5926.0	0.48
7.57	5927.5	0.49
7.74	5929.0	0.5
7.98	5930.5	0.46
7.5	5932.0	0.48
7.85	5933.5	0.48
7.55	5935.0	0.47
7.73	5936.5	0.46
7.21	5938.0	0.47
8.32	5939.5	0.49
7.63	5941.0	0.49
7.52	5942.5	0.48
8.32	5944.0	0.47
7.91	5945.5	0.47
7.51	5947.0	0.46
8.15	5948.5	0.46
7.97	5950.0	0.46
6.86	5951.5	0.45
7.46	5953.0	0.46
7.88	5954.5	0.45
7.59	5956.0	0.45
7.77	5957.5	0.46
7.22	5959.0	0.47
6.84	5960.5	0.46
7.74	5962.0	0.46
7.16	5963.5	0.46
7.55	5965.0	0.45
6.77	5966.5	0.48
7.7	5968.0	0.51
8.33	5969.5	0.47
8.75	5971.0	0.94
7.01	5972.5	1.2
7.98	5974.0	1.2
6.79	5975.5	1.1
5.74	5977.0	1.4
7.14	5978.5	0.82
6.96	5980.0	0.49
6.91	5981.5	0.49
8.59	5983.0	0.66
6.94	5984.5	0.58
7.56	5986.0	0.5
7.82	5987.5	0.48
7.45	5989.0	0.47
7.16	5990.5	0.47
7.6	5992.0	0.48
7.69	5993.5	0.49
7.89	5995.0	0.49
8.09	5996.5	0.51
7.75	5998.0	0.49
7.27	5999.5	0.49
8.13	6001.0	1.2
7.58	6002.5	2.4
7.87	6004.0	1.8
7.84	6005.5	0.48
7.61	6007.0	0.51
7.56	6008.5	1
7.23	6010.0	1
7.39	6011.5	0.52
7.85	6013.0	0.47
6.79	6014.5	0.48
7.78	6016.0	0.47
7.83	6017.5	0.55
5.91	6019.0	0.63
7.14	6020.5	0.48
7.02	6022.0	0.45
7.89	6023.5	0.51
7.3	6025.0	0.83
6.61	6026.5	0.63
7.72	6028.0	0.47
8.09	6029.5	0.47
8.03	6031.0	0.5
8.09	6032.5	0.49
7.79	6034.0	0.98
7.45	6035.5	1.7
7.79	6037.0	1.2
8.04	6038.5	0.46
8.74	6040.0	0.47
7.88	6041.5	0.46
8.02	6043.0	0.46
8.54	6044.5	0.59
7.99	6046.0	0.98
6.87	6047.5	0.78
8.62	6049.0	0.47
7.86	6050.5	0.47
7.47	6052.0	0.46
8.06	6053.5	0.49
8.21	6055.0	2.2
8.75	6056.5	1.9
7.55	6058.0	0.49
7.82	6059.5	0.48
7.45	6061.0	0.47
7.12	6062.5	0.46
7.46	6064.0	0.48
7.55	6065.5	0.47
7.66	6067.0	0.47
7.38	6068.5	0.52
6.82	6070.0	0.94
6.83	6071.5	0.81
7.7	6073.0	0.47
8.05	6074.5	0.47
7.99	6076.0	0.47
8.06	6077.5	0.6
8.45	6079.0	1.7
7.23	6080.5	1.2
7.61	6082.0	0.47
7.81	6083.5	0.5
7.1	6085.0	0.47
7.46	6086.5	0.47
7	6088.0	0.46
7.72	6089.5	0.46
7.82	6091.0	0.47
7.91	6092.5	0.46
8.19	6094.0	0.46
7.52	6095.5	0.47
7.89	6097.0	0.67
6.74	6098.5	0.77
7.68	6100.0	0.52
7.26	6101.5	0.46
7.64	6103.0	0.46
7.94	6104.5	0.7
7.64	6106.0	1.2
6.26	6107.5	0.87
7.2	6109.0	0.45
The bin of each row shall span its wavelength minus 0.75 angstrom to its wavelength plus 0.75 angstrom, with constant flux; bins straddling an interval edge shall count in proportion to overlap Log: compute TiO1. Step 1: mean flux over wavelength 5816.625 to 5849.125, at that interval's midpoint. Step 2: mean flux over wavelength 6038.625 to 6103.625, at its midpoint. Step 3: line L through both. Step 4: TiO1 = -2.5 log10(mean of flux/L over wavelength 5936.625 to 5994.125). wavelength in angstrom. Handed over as 0.06 mag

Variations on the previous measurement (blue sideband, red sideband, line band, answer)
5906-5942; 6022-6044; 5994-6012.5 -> 0.01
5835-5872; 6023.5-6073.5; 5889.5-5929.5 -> 0.03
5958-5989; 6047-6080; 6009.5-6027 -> 0.05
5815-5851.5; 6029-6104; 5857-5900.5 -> 0.08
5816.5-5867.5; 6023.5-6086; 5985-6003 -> 0.02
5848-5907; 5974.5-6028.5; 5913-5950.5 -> -0.04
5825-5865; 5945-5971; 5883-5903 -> 0.07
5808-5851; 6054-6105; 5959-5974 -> 0.04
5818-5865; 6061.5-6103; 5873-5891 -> 0.06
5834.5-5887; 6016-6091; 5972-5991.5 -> 0.07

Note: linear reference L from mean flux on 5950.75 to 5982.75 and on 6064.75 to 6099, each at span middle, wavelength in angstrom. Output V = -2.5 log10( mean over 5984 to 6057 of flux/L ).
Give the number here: -0.03 mag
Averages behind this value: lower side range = 7.36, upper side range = 7.59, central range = 7.68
